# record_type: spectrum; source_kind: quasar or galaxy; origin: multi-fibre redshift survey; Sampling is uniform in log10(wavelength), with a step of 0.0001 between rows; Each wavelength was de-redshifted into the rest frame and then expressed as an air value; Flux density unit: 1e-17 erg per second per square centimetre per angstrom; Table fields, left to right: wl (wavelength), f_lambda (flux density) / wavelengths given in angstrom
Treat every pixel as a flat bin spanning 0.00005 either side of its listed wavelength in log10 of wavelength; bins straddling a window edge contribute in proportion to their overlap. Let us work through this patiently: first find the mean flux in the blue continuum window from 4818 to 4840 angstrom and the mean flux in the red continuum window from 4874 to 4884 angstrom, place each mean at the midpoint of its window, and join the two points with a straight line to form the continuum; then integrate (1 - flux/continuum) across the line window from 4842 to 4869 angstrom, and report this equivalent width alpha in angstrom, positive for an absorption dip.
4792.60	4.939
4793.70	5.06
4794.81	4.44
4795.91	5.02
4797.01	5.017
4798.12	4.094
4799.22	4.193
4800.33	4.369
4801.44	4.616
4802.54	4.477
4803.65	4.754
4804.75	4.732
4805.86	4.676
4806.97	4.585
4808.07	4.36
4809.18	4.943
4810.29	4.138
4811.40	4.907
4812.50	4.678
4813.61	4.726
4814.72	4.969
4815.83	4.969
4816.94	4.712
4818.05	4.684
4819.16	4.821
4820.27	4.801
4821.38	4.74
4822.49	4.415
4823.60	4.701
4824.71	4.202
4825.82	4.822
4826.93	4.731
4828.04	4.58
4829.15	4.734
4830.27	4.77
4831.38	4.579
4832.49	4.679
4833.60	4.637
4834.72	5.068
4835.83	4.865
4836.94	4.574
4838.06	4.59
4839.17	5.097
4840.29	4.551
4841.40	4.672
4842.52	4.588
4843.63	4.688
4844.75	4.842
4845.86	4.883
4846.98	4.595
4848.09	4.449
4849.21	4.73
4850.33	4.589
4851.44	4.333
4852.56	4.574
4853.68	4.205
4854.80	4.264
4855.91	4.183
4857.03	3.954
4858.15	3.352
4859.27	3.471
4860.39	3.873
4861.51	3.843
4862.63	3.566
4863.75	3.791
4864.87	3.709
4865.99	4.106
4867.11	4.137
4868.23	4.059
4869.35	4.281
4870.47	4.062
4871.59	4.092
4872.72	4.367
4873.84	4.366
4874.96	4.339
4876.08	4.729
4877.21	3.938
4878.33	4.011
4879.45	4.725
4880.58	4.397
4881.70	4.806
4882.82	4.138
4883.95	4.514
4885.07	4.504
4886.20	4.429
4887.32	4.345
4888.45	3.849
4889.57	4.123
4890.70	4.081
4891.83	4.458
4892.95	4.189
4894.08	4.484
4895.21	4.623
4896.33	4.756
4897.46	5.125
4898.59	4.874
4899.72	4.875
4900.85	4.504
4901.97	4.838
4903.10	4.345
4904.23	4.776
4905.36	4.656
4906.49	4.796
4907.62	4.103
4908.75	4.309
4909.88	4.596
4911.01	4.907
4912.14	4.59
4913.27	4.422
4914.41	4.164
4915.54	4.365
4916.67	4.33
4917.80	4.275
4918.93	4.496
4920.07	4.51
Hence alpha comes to 2.04 angstrom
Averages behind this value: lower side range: 4.7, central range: 4.2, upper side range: 4.39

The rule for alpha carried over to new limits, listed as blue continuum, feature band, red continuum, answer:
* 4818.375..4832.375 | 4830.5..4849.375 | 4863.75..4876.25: -0.9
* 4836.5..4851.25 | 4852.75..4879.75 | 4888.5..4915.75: 3.3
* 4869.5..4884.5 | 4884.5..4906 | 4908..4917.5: -0.6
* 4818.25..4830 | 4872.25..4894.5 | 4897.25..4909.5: 1.5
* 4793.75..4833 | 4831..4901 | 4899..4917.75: 3.1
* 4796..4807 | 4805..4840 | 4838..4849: -0.5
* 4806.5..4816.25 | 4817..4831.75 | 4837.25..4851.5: 0.1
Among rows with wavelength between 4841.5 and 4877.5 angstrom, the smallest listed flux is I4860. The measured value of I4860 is 3.352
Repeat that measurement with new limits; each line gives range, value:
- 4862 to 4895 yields 3.566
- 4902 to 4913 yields 4.103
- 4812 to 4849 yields 4.202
